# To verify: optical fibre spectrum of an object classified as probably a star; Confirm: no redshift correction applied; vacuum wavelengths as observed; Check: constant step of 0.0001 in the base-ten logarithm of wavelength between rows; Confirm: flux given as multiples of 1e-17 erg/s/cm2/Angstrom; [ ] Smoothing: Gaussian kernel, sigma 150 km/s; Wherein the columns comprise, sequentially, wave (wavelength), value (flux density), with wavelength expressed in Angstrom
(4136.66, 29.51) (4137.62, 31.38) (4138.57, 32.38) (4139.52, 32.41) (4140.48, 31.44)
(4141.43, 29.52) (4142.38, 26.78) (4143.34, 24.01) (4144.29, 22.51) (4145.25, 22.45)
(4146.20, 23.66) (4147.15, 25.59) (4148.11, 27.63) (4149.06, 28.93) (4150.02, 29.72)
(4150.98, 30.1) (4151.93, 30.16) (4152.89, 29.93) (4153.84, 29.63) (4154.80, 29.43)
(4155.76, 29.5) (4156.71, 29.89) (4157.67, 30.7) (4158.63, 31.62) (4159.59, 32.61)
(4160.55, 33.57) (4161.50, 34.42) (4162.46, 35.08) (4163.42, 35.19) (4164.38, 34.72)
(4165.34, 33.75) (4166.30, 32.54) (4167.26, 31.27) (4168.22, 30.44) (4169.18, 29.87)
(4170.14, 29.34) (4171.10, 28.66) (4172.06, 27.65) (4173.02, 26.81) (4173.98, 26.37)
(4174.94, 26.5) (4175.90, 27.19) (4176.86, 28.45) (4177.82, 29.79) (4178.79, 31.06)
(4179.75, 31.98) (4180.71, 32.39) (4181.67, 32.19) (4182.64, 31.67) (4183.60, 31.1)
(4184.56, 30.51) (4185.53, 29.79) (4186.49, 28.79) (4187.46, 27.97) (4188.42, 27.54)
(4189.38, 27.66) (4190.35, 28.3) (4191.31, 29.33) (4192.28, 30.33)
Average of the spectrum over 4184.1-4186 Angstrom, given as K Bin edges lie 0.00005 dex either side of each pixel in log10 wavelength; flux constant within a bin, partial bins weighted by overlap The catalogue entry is 30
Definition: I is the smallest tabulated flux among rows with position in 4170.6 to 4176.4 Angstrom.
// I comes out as 26.37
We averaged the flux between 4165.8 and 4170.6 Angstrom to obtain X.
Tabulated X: 30.7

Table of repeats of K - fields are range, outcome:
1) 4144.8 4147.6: 24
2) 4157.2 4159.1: 31.1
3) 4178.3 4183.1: 31.8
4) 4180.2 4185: 31.6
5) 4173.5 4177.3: 27.1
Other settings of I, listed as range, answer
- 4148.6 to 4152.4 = 28.93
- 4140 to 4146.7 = 22.45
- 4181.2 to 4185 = 30.51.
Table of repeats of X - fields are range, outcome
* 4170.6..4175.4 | 27.2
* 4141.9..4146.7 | 23.9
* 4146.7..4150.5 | 27.9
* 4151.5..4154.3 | 29.9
